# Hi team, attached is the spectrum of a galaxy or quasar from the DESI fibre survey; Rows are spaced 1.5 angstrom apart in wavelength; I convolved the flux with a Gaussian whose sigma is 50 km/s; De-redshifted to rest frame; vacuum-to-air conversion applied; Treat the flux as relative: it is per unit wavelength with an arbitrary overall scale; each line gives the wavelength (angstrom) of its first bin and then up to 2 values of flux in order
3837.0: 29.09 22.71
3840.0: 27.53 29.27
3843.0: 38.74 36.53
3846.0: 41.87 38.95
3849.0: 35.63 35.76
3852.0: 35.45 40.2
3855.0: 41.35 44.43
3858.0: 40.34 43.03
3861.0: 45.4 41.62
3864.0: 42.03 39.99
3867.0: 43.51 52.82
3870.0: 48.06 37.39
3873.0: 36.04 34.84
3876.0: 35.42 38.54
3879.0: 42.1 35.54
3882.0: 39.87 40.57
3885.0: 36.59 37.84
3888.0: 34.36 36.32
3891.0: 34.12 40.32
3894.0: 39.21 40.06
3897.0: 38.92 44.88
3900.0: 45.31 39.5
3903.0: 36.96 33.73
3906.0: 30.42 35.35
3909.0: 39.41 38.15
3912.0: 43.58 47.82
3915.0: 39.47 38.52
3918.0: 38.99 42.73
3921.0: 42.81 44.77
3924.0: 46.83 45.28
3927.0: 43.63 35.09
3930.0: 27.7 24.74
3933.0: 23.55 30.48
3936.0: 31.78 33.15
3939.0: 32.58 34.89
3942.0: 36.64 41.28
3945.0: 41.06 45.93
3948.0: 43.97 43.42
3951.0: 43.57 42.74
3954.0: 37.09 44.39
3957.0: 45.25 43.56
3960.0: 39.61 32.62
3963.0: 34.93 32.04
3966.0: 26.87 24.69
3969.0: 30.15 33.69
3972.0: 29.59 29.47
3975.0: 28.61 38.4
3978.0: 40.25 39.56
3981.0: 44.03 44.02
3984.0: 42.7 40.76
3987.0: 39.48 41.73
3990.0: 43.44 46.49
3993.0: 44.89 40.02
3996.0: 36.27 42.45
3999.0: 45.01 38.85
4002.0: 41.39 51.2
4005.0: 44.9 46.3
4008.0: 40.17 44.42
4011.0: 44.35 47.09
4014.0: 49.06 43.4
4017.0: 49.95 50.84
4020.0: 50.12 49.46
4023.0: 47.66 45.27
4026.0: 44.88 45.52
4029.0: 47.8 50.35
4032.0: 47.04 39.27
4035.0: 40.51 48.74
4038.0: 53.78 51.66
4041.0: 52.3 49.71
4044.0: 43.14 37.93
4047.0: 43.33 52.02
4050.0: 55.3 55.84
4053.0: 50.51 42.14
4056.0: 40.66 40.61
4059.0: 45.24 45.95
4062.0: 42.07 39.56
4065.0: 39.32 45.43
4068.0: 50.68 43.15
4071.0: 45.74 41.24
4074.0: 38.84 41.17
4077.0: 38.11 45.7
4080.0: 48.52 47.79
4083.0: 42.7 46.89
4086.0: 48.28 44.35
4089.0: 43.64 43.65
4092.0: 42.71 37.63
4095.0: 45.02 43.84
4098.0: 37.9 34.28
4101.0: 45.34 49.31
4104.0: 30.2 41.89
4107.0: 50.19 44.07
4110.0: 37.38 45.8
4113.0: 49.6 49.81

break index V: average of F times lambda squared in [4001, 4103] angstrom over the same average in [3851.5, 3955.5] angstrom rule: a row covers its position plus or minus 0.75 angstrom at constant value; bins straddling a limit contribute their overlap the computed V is 1.2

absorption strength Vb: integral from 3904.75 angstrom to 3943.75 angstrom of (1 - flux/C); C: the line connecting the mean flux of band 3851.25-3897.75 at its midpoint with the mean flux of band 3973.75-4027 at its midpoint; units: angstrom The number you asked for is 3.9 angstrom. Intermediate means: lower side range 39.9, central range 37.2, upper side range 43.5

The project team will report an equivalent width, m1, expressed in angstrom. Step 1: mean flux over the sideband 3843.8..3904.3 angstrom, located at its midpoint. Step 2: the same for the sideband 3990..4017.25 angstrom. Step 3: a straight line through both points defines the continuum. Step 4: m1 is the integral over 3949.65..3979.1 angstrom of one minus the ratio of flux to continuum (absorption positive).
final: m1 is 4.7 angstrom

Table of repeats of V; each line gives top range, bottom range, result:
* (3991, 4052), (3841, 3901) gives 1.26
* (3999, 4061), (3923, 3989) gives 1.30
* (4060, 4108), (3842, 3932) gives 1.21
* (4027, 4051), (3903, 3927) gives 1.25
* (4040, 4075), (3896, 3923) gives 1.22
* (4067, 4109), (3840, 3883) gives 1.23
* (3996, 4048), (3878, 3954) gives 1.26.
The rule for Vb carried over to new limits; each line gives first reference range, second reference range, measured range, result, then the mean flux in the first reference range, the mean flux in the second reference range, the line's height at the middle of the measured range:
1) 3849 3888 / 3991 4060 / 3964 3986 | 4.59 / 40.1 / 46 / 44.1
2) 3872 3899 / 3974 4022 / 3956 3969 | 2.11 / 38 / 43.3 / 41.6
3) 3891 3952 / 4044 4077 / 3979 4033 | -3.29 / 38.6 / 44.4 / 42.2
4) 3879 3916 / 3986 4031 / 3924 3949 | 2.95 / 38.7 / 45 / 41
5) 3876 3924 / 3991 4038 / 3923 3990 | 8.11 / 39.3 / 45.4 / 42.3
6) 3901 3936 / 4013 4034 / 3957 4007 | 5.49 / 37.7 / 47.3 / 43.5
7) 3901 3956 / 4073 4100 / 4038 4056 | -2.87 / 38.4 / 42.9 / 41.8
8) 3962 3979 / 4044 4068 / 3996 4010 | -2.48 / 31.8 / 45.2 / 36.9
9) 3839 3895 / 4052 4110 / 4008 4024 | -2.03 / 38.9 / 43.2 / 41.9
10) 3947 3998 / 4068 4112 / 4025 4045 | -3.02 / 38.6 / 43.1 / 41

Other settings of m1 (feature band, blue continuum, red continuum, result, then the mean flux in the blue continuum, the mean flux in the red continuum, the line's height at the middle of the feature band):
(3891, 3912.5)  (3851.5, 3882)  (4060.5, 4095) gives 1.4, 40.9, 43.6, 41.4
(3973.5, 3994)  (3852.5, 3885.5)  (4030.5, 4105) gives 1.1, 40.9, 44.5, 43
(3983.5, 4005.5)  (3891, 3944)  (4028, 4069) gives 0.1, 37.9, 46.3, 42.8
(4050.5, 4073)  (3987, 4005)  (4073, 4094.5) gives -0.7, 42.8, 43.6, 43.4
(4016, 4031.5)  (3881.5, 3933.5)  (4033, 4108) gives -1.9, 38.6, 44.5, 42.8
